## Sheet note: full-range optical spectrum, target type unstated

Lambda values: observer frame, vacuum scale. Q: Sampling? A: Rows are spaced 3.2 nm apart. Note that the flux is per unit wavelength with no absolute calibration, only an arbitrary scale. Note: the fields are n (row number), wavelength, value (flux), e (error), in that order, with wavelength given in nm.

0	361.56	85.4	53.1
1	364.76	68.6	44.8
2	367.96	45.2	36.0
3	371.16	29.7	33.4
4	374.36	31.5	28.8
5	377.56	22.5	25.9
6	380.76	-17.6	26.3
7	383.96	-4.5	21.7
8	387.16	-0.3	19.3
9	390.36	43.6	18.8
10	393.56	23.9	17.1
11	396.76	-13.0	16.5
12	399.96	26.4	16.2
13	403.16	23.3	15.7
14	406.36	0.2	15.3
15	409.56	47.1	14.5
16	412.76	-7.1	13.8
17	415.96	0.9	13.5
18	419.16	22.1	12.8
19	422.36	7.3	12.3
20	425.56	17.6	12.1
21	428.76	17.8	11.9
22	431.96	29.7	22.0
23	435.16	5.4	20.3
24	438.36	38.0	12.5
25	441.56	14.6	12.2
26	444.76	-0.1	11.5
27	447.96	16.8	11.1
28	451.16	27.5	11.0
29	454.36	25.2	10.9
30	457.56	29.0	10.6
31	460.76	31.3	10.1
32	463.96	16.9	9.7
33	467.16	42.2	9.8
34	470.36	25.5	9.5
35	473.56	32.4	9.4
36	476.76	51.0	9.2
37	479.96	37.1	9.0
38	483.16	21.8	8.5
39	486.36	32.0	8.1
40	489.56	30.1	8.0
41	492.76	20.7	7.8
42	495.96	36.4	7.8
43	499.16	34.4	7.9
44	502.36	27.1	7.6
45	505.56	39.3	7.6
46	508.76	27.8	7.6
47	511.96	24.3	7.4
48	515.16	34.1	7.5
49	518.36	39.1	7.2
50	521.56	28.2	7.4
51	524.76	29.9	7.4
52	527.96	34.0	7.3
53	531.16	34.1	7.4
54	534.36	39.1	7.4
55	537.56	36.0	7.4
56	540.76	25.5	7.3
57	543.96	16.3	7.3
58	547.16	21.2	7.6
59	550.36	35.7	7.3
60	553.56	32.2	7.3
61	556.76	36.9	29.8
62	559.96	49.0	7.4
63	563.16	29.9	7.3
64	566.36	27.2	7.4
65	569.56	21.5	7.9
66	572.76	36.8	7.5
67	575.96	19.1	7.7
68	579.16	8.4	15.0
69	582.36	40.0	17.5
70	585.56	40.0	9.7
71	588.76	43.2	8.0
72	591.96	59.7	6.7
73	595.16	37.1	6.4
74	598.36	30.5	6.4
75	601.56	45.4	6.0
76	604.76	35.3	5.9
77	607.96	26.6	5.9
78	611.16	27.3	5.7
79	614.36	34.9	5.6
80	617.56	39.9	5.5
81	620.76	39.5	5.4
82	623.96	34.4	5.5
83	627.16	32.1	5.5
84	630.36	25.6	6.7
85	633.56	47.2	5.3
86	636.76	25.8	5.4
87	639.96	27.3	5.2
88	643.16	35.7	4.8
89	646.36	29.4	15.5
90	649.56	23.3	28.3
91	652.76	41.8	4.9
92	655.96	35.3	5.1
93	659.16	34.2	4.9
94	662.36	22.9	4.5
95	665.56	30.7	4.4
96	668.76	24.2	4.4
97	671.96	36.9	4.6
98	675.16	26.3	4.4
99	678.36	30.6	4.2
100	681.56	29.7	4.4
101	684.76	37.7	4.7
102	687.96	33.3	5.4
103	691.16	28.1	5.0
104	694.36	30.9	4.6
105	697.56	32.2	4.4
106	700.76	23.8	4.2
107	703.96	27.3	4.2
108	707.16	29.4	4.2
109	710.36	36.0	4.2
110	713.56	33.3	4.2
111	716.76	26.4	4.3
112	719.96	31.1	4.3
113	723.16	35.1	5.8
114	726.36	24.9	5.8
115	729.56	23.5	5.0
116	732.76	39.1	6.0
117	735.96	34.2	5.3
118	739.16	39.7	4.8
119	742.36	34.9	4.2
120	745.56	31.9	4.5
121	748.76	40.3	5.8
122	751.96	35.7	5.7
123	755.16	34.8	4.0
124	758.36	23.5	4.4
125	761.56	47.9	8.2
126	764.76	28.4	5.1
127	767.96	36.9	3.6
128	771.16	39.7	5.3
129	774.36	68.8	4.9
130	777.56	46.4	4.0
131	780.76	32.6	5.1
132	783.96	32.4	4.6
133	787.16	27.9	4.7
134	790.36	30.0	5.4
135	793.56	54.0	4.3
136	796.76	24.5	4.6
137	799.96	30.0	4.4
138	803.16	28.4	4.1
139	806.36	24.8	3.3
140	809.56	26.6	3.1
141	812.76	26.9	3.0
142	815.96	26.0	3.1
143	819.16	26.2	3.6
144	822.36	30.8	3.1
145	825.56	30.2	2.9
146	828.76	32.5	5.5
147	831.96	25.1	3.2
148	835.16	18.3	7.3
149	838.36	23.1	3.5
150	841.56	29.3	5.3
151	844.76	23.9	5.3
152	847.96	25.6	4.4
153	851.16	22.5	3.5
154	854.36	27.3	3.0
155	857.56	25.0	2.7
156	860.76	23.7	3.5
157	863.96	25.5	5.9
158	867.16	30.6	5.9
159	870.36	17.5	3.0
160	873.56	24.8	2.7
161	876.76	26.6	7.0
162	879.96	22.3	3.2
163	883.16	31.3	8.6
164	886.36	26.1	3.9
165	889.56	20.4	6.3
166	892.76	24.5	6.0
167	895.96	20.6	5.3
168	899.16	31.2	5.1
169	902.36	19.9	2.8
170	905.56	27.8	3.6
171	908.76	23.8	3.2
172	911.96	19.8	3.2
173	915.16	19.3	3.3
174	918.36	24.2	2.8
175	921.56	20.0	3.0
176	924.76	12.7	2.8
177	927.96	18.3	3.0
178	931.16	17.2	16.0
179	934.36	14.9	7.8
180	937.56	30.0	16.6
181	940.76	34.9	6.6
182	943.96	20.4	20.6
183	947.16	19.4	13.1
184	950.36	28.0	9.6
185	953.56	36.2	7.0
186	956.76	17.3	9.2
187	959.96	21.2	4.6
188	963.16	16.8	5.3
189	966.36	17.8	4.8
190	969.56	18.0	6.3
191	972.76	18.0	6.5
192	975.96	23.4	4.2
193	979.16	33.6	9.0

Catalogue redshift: 0.18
